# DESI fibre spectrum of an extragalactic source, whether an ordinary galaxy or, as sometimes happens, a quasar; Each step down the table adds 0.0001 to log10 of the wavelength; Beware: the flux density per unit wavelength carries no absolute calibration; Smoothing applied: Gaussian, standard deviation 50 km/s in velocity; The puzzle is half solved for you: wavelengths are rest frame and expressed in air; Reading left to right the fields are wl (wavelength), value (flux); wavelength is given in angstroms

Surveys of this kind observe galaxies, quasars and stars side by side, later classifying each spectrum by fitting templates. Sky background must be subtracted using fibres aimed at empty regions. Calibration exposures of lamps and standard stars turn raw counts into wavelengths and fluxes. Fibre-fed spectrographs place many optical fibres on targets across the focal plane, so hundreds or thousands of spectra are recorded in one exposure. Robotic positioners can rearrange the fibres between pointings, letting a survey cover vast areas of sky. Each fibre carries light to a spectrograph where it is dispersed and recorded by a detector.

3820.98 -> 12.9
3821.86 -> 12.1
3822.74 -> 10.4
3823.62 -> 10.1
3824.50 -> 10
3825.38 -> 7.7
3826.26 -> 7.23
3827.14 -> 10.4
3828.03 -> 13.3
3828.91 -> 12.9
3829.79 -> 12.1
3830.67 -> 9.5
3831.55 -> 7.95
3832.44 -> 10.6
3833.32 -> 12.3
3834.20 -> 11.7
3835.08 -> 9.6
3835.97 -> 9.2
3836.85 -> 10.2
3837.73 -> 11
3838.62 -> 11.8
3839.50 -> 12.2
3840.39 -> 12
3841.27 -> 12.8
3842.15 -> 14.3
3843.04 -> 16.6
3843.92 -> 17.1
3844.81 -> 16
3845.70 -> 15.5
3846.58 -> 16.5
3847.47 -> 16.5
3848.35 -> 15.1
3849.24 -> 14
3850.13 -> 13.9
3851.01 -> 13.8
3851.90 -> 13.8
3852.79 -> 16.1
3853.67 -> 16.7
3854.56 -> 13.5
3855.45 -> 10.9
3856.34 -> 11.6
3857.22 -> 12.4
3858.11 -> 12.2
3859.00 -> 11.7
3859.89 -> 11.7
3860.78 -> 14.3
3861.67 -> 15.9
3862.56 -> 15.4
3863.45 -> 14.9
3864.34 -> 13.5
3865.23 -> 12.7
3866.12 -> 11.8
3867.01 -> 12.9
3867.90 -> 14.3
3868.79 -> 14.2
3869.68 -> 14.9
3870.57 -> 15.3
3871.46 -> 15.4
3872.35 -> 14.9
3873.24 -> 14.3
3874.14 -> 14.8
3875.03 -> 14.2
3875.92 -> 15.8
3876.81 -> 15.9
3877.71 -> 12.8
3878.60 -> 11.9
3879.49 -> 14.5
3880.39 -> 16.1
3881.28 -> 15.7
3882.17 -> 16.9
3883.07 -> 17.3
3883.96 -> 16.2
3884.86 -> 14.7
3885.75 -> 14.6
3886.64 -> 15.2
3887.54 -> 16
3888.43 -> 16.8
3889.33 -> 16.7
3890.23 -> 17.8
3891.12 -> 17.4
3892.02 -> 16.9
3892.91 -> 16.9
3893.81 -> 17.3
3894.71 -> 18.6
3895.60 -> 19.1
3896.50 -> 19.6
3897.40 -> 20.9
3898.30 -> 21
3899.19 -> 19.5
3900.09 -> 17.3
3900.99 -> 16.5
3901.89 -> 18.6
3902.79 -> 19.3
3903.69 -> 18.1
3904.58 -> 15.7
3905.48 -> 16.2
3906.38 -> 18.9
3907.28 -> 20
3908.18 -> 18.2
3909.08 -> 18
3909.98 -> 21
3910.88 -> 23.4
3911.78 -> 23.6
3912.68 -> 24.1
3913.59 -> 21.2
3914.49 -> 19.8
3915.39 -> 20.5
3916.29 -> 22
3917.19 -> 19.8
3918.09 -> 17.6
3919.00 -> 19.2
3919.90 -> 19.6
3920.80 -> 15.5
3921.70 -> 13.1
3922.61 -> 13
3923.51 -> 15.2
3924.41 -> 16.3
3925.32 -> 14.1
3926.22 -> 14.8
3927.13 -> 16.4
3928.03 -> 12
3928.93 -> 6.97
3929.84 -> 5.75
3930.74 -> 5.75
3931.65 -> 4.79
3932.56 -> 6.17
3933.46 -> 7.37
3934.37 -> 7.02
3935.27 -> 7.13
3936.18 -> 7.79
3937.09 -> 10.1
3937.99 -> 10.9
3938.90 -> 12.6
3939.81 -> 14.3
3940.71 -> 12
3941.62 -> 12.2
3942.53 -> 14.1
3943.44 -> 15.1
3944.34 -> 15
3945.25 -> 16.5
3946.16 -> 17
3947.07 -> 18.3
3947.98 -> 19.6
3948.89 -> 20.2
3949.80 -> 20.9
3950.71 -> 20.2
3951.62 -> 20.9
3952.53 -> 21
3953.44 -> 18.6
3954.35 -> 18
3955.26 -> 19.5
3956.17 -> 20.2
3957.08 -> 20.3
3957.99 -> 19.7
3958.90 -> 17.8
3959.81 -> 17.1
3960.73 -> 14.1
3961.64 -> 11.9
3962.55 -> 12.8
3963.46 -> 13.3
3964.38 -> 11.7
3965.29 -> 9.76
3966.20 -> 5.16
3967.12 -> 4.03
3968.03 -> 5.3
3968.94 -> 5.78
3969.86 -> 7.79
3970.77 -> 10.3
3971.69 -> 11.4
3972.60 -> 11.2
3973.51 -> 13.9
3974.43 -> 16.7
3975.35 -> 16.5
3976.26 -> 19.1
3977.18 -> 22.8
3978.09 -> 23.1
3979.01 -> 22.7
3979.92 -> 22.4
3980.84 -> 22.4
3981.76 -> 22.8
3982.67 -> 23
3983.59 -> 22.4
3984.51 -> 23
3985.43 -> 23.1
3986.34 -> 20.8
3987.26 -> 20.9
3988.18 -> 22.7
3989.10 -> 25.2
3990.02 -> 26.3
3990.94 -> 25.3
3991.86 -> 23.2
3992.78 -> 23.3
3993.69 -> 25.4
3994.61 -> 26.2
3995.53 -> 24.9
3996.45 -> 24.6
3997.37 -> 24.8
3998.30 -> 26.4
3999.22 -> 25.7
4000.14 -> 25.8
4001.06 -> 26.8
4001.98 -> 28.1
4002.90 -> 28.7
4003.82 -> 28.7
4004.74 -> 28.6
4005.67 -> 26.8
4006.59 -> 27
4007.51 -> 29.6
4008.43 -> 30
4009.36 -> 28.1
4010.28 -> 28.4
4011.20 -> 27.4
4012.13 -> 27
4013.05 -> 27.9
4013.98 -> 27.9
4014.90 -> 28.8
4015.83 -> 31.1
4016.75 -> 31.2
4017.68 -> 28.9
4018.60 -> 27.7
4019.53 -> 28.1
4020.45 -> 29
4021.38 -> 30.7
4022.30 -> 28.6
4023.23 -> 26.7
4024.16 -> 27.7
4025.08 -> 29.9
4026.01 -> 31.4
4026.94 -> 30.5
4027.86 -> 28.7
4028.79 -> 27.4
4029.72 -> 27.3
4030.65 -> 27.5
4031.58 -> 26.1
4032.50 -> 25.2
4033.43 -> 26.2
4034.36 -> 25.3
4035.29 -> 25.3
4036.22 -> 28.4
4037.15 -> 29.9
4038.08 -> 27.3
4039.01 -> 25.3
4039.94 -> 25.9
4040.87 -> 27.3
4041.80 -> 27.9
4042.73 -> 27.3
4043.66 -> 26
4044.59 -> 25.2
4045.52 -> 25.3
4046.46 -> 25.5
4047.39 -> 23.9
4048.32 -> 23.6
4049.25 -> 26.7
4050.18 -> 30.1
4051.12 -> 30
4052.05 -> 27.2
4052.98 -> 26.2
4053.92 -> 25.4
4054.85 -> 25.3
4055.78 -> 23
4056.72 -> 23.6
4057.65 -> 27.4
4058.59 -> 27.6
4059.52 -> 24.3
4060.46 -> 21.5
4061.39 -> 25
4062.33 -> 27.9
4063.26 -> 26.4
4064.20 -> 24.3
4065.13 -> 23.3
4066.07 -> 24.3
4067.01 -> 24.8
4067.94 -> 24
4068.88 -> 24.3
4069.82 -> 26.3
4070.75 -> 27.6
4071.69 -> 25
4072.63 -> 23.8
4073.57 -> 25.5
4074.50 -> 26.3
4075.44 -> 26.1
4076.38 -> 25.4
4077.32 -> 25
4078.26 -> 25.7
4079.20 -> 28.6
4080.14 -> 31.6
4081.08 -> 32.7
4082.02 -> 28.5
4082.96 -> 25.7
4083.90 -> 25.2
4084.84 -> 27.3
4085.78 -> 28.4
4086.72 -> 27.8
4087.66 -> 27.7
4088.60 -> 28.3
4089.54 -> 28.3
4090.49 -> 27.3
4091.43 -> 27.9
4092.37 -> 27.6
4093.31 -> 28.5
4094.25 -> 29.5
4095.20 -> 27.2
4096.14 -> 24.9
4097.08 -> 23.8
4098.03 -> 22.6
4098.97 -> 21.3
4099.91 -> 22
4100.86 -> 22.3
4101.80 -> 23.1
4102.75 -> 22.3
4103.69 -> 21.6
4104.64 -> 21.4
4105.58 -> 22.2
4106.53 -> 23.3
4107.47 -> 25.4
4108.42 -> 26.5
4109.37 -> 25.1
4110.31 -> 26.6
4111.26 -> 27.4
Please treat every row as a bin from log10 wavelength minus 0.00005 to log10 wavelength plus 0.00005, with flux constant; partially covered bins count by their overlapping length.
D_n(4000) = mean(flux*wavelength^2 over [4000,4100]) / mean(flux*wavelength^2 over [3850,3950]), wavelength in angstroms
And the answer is 1.89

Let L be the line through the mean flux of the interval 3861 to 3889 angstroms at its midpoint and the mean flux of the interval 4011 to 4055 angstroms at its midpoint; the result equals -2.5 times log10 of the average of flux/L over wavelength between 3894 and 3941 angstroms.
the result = 0.14 mag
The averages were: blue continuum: 14.8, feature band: 15.7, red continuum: 27.5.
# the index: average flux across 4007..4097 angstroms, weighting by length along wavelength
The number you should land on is 27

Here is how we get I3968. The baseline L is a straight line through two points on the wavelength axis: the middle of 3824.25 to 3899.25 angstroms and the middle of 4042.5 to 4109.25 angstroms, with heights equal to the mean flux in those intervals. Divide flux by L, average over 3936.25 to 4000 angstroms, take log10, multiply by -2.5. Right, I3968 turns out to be 0.12 mag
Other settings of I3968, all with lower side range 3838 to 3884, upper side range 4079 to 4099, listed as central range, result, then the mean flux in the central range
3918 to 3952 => 0.35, 13.5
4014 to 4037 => -0.19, 28.3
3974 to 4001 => -0.08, 23.2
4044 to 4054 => -0.05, 26.3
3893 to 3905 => -0.13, 18.5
